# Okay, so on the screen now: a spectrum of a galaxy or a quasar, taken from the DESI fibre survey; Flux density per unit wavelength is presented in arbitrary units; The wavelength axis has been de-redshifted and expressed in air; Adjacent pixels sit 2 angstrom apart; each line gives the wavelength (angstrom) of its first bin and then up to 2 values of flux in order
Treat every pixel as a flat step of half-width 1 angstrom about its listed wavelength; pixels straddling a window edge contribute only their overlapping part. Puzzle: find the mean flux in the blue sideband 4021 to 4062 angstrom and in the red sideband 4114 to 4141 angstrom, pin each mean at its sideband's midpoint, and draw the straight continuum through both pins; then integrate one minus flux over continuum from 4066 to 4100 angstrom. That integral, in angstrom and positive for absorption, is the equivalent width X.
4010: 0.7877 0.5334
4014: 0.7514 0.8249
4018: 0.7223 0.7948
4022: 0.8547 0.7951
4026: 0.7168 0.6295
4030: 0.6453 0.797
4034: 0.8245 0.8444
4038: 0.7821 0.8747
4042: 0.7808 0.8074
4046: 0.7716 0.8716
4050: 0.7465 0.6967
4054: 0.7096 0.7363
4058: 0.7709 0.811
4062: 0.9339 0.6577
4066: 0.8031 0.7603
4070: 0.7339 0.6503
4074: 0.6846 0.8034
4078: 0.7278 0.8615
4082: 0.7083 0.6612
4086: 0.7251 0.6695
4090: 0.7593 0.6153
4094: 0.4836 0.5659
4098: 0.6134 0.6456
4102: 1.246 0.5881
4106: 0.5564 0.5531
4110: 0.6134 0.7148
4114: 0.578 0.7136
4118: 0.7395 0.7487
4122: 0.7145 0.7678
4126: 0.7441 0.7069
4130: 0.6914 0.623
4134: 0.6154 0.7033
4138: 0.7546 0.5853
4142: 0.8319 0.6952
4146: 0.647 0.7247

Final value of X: 2.19 angstrom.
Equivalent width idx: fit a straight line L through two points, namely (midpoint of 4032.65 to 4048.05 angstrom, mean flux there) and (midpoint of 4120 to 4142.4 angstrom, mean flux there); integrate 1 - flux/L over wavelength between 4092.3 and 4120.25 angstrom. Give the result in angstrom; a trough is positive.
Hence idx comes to 2.6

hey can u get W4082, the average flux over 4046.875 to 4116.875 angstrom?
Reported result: 0.714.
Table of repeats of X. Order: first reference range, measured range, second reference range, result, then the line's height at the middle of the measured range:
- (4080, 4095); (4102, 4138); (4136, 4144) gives 0.70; 0.701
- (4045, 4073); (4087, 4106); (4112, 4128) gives 1.34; 0.732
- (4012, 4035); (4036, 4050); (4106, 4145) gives -1.41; 0.738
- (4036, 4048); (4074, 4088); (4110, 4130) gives 0.42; 0.76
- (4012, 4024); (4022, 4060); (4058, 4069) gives 0.48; 0.78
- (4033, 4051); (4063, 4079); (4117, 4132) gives 1.08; 0.78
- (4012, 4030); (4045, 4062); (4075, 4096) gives -1.32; 0.718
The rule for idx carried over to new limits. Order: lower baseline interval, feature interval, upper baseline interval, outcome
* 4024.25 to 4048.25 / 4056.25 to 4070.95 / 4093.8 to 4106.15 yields -0.8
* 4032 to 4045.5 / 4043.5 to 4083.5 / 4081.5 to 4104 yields -0.1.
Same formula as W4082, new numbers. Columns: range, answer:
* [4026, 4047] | 0.773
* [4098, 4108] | 0.724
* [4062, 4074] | 0.736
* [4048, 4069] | 0.768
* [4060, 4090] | 0.744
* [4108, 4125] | 0.69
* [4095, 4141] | 0.686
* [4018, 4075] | 0.767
